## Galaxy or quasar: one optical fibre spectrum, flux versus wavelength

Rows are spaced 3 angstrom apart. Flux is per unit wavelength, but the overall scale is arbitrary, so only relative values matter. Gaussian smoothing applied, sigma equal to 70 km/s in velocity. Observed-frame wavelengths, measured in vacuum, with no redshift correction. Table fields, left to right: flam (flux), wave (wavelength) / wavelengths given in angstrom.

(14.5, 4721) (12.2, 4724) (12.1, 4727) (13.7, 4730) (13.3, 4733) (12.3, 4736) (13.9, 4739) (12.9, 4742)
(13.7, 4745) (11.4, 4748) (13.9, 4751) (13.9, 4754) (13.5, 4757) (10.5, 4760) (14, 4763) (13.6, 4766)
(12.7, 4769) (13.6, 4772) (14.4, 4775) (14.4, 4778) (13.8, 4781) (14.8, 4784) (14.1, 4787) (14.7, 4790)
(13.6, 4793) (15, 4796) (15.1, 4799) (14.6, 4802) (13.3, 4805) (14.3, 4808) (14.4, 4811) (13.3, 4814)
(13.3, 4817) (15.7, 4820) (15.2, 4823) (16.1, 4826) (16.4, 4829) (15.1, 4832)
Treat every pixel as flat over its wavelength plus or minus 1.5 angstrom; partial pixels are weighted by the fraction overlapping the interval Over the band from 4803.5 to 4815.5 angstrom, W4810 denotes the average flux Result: 13.8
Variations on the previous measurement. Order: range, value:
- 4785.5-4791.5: 14.4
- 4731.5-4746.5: 13.2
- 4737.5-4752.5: 13.2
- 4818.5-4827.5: 15.7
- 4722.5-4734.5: 12.8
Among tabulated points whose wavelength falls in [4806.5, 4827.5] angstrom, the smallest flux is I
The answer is 13.3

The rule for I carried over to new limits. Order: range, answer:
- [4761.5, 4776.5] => 12.7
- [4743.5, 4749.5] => 11.4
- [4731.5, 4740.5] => 12.3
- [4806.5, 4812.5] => 14.3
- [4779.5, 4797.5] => 13.6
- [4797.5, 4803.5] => 14.6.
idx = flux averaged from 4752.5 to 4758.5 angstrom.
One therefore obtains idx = 13.7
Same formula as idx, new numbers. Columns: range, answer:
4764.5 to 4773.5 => 13.3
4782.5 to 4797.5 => 14.4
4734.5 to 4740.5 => 13.1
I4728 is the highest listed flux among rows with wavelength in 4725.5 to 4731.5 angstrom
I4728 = 13.7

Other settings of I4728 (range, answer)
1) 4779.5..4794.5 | 14.8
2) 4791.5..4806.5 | 15.1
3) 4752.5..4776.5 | 14.4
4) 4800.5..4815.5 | 14.6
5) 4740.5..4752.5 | 13.9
